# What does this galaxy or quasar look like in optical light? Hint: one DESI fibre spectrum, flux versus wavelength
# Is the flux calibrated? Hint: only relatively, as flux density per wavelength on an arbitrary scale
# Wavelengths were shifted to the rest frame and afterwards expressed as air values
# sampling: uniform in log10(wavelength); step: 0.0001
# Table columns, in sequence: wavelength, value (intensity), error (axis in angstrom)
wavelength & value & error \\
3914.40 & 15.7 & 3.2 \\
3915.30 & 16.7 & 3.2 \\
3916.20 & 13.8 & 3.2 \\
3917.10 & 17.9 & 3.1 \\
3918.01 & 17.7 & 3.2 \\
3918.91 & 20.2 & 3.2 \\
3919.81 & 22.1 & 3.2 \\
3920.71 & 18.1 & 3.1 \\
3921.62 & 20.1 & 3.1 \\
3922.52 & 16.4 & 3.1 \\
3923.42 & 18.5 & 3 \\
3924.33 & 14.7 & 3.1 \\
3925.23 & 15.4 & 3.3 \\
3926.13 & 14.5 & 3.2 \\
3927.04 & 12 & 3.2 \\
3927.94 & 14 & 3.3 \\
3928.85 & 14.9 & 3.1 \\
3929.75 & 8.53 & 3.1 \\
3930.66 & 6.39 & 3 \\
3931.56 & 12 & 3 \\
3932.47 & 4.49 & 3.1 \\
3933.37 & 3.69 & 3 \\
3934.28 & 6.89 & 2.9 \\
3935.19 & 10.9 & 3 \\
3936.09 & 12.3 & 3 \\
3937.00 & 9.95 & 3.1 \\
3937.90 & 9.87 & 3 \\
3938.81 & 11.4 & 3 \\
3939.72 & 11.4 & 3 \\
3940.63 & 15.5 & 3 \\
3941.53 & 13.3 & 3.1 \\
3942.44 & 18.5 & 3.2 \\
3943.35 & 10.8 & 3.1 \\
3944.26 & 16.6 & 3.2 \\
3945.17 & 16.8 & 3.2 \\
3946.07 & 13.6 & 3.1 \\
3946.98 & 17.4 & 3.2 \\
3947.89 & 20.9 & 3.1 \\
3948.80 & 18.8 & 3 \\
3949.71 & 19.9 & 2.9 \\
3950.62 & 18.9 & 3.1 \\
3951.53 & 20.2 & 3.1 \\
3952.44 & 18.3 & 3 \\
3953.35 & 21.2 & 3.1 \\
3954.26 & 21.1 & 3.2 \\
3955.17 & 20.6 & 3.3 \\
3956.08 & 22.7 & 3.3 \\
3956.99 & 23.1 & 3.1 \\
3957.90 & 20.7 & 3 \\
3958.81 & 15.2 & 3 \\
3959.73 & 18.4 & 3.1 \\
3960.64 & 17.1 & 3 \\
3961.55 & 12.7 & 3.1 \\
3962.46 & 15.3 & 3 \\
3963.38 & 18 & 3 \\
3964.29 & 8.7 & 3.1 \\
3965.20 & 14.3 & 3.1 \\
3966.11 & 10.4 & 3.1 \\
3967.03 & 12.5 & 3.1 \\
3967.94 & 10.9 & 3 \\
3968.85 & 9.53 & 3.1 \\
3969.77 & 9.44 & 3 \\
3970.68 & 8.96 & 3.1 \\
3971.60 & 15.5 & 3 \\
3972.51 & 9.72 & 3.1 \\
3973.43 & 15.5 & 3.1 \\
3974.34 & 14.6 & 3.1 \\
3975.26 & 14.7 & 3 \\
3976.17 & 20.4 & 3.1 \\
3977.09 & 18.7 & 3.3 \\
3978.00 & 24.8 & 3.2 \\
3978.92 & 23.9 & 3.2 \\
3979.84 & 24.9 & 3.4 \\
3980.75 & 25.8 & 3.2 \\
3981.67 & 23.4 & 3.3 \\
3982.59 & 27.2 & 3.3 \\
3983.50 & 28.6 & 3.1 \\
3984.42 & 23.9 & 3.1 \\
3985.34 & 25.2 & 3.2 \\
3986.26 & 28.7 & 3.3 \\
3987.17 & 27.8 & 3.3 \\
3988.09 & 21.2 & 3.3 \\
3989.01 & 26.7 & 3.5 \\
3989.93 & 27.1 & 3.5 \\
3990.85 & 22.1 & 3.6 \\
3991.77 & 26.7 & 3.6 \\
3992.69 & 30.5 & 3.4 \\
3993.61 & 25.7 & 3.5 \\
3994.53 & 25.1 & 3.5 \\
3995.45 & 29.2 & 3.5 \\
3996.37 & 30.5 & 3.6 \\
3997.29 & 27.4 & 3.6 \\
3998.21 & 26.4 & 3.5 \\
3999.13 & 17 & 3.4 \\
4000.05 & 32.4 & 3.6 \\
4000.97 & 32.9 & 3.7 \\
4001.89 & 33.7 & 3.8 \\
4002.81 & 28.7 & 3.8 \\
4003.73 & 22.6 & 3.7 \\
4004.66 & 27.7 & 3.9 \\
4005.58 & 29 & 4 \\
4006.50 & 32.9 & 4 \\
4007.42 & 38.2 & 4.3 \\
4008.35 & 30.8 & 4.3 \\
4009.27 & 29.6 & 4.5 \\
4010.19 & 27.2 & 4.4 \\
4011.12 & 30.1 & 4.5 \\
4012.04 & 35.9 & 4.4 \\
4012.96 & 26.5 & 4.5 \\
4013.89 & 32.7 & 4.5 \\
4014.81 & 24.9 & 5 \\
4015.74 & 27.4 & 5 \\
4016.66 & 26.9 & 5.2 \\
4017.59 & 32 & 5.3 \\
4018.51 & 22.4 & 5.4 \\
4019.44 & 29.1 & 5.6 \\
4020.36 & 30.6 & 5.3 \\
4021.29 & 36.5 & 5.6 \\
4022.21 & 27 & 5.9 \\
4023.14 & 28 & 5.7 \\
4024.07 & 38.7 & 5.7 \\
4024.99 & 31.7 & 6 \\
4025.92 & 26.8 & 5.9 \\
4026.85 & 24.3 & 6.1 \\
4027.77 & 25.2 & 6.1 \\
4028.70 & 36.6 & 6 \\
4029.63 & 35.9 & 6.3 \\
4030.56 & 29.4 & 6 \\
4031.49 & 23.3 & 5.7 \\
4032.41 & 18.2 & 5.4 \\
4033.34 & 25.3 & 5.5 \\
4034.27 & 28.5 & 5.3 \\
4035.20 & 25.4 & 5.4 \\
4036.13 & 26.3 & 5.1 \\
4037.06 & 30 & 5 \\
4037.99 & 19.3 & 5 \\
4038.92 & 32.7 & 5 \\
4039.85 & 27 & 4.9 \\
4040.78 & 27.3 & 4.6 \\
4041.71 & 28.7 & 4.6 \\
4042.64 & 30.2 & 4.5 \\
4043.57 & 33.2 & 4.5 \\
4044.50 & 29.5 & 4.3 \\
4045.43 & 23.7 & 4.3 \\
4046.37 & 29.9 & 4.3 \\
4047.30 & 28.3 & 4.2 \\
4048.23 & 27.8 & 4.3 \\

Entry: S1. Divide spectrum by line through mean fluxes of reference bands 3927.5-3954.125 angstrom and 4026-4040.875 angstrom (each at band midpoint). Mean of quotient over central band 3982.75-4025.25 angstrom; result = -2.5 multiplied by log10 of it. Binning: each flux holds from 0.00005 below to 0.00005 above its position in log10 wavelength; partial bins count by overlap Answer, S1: -0.242 mag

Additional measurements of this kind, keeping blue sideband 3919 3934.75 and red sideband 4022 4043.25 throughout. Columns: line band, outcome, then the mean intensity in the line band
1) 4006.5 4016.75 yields -0.202 mag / 30.3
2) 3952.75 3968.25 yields 0.070 mag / 16.7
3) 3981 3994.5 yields -0.192 mag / 26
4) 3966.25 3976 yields 0.500 mag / 12.3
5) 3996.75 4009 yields -0.216 mag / 29.2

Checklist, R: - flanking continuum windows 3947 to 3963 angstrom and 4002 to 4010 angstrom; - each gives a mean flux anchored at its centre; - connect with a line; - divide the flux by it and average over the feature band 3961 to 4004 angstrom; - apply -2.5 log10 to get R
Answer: 0.184 mag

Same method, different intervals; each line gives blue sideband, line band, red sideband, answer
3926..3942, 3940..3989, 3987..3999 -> 0.00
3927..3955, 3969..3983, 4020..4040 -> 0.09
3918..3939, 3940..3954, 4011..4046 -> -0.09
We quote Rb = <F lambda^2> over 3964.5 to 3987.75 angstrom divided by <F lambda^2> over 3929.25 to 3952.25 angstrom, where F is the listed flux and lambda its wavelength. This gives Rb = 1.44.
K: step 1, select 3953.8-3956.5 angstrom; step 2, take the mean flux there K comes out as 21.5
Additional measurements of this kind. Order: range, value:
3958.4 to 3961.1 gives 16.9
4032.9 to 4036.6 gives 26.4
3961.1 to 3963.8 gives 15.3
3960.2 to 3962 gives 14.9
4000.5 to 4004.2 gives 29.5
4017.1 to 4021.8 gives 30.1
